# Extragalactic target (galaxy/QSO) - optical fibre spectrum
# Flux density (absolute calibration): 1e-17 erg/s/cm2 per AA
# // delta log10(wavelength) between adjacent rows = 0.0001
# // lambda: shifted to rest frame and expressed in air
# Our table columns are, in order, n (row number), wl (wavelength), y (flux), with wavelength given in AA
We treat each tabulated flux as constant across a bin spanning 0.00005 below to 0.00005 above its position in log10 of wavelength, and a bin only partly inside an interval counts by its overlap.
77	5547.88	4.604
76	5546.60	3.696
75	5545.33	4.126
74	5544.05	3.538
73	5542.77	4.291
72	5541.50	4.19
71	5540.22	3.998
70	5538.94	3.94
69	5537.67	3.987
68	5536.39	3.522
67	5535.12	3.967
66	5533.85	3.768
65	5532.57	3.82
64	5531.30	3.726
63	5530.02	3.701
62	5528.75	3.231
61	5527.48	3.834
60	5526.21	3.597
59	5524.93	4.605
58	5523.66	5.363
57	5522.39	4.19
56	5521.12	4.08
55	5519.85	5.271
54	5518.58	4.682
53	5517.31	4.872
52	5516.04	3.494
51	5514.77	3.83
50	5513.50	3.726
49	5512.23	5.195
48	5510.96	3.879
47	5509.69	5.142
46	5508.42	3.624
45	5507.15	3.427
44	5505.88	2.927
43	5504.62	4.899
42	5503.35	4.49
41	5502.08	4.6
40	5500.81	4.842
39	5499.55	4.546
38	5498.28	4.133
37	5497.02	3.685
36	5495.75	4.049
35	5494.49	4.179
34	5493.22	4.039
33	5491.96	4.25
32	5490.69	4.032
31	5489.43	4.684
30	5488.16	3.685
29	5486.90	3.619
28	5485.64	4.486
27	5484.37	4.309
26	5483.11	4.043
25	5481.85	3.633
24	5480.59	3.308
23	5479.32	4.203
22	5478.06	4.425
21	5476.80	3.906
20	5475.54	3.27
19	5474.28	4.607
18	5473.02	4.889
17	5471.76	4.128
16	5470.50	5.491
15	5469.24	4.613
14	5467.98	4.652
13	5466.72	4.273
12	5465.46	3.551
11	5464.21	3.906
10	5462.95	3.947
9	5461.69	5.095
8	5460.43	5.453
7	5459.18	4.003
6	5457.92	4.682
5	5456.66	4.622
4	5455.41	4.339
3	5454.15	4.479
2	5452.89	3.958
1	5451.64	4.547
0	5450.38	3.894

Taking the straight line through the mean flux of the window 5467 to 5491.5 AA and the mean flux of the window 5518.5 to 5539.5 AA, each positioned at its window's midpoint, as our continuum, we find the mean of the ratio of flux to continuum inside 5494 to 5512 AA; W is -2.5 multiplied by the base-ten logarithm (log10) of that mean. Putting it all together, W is -0.01 mag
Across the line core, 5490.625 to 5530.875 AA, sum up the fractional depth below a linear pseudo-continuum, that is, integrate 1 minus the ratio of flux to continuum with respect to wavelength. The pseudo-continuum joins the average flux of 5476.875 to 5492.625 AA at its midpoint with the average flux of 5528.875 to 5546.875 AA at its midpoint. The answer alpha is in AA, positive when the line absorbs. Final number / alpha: -2.5 AA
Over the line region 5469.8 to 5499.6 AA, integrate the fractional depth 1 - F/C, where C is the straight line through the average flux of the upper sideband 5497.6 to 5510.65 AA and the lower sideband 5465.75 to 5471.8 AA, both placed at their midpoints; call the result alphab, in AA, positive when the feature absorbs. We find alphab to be 2.07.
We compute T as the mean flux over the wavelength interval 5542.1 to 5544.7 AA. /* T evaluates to 3.92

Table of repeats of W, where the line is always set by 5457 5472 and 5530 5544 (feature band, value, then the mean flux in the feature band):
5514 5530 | -0.056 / 4.23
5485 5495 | 0.043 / 4.12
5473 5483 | 0.105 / 3.98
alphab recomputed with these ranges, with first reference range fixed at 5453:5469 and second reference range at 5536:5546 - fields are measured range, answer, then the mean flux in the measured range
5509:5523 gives -1.0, 4.39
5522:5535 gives 0.2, 3.98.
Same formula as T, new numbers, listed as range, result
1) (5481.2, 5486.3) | 4.11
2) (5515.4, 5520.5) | 4.58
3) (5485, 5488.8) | 3.92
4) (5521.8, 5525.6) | 4.71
